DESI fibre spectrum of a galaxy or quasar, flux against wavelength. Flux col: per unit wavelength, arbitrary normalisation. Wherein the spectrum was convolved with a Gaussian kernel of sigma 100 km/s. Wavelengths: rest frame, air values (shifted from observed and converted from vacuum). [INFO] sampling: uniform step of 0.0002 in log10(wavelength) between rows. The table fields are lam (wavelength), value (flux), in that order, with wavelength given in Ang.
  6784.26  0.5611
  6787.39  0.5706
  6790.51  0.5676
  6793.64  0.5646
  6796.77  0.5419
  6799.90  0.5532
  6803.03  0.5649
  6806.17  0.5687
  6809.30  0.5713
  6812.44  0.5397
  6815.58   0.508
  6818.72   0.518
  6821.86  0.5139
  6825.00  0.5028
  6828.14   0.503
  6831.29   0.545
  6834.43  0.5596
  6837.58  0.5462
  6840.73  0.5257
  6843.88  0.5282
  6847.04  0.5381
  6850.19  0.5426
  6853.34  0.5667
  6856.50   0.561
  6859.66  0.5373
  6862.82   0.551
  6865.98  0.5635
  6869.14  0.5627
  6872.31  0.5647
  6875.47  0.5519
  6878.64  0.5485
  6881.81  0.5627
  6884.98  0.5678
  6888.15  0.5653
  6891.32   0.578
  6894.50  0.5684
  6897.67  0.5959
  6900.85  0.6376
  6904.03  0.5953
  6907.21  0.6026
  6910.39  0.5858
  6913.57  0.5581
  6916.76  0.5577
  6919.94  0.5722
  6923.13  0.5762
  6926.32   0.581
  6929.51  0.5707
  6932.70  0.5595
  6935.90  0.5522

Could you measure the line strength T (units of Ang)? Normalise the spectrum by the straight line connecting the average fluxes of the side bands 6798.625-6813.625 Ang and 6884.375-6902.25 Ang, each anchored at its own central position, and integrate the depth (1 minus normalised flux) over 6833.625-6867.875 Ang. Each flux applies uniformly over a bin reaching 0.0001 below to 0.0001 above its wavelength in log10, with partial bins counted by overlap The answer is 1.6 Ang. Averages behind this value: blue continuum 0.56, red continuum 0.586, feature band 0.547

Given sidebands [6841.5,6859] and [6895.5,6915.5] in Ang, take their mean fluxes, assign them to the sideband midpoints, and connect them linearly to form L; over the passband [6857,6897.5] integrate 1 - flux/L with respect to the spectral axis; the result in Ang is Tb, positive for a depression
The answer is 0.58 Ang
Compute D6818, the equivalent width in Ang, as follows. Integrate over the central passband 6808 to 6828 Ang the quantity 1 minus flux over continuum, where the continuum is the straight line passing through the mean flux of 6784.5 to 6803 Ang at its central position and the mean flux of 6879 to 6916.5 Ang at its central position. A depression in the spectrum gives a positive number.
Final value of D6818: 1.5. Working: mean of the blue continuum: 0.56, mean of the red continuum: 0.581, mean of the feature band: 0.523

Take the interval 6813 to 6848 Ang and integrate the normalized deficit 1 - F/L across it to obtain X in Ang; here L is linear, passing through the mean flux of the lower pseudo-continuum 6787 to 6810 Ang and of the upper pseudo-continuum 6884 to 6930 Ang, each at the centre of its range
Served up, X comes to 2.6 Ang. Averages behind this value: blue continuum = 0.562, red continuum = 0.581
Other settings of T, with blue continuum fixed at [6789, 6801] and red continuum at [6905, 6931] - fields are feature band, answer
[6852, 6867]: 0.3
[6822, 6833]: 0.9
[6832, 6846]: 0.6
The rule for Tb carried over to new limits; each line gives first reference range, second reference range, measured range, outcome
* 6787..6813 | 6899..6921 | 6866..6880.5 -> 0.5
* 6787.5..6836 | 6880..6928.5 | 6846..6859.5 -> 0.2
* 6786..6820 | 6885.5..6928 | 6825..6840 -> 0.7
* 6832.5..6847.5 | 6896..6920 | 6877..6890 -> 0.2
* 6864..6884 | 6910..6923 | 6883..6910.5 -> -1.2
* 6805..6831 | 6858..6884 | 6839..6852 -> 0.2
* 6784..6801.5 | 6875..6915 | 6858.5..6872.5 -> 0.4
